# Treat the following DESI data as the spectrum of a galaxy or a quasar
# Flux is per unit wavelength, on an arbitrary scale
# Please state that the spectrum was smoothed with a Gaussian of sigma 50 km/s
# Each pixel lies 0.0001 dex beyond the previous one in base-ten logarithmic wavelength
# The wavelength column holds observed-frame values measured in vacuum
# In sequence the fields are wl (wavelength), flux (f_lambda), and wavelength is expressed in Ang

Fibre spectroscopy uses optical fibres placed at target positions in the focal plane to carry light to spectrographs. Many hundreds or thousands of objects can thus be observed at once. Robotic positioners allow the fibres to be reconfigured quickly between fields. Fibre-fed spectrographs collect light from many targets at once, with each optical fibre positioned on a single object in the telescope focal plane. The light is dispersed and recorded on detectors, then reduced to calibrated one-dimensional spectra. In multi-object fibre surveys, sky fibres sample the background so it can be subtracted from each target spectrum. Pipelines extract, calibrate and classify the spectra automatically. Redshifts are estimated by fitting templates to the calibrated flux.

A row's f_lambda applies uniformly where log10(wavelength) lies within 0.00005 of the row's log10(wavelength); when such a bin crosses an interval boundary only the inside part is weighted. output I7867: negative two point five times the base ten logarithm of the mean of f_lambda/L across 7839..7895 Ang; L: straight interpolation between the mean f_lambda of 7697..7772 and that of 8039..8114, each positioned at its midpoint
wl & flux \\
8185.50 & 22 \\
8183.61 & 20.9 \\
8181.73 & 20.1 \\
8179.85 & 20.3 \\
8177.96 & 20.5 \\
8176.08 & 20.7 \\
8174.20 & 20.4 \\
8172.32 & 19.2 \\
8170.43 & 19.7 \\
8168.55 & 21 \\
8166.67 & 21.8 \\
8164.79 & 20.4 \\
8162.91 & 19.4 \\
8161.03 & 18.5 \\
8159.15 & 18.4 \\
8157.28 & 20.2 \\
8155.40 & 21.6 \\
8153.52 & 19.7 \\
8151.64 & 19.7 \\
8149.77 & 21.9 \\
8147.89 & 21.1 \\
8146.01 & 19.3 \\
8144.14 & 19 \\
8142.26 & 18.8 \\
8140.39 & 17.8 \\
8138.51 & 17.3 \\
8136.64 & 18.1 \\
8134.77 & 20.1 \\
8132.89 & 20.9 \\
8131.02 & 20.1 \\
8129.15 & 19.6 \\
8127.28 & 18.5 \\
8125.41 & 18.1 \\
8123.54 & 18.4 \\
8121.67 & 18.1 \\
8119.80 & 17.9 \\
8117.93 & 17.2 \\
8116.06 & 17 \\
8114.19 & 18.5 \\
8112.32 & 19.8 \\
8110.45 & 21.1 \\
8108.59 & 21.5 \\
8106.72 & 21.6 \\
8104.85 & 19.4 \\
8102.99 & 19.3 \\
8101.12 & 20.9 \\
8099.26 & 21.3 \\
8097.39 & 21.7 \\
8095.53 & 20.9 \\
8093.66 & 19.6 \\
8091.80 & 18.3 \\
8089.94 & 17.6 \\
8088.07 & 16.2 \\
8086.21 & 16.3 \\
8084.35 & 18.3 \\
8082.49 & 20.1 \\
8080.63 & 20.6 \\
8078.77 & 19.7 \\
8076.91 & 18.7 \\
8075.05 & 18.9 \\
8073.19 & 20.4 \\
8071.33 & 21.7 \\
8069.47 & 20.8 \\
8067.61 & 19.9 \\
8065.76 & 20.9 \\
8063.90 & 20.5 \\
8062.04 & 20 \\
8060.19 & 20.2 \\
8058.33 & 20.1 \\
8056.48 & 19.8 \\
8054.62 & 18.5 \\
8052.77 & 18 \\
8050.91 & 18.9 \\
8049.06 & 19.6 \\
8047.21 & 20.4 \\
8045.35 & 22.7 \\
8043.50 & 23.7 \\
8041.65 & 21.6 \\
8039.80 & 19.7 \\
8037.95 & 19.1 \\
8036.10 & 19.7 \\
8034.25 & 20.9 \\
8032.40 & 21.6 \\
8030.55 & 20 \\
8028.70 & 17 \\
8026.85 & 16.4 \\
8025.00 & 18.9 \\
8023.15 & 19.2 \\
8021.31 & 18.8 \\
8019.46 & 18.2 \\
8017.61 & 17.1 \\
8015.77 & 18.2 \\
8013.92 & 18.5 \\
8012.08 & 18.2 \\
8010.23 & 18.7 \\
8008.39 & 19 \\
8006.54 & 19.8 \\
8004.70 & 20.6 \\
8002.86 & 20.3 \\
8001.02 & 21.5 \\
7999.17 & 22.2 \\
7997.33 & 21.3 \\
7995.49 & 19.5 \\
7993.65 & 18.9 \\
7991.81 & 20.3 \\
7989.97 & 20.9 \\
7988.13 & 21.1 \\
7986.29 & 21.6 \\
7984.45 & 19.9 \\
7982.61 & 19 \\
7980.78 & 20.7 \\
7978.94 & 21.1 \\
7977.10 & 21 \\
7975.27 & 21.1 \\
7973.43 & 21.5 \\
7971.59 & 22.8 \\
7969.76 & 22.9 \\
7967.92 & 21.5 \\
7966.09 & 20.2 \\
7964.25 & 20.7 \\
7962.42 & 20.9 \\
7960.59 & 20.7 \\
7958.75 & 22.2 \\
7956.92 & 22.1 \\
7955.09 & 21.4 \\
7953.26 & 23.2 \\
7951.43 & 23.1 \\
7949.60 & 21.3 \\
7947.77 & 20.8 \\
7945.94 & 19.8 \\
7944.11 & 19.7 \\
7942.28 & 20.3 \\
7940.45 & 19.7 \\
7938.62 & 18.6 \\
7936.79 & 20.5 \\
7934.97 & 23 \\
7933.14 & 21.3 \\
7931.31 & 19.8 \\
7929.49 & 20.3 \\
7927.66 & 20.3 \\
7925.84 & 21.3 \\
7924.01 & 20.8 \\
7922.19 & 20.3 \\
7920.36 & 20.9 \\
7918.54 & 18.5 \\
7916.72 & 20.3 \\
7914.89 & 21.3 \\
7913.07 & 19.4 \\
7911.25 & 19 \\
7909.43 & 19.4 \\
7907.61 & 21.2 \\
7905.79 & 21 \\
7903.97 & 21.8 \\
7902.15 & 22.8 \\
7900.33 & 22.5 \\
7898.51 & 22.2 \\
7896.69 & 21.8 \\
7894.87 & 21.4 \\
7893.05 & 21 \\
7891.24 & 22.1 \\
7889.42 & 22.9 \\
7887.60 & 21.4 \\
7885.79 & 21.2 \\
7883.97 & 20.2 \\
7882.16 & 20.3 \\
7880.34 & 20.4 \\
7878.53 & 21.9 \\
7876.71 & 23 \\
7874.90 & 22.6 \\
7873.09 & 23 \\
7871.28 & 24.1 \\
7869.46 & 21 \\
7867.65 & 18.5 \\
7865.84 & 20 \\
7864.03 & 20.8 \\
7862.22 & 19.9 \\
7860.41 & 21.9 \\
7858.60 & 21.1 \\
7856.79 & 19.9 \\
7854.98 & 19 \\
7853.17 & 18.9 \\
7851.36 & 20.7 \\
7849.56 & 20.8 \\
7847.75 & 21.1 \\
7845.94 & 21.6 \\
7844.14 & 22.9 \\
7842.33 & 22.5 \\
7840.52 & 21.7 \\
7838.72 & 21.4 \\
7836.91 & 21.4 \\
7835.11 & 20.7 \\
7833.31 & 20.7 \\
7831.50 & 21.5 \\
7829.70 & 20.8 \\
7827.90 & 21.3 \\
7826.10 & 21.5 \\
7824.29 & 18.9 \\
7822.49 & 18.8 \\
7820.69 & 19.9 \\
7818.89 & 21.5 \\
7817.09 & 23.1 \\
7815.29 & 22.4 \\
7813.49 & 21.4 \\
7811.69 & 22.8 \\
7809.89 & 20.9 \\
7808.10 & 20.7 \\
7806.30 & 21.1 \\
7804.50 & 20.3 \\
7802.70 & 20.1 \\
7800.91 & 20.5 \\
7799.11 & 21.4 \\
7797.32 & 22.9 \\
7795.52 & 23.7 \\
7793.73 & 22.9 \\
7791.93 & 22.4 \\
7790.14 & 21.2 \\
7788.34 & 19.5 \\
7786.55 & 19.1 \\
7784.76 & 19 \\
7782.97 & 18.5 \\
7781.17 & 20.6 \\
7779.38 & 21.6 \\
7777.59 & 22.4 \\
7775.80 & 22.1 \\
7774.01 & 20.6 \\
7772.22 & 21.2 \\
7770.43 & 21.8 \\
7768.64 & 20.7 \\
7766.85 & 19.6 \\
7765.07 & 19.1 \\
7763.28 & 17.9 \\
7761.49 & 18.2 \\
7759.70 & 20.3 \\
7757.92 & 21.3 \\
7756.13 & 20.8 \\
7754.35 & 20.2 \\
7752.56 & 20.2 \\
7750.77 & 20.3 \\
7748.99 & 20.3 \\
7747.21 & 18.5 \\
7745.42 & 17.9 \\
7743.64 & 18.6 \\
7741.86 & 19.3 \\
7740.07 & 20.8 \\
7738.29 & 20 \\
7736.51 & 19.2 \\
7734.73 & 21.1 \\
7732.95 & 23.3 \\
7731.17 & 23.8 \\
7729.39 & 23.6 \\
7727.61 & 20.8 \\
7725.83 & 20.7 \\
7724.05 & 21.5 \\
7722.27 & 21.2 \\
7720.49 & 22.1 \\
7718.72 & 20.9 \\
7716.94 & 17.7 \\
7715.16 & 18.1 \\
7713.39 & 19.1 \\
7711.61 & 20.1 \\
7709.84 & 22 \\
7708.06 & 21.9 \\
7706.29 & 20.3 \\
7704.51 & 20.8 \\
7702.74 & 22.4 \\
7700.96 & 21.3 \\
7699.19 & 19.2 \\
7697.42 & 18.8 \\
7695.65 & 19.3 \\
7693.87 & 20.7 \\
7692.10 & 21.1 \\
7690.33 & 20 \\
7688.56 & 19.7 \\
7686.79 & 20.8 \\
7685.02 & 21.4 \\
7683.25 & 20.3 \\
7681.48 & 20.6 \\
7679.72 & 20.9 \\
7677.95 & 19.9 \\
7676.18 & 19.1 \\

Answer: -0.05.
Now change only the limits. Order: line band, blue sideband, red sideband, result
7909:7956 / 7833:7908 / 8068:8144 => 0.011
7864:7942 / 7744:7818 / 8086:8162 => -0.042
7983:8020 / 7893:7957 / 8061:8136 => 0.026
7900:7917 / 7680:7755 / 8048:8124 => -0.047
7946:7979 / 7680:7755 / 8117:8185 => -0.082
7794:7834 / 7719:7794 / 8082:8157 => -0.045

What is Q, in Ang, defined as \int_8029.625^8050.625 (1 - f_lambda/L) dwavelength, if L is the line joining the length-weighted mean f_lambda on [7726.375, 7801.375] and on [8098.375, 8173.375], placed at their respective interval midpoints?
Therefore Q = -0.98 Ang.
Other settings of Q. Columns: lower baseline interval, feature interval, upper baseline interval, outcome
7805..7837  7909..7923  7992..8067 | 0.4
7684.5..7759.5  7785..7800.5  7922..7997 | -0.7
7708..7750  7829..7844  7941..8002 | -0.5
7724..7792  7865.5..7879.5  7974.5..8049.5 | -1.1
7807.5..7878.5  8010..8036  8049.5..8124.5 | 1.5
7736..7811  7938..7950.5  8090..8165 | 0.0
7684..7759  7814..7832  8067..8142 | -0.7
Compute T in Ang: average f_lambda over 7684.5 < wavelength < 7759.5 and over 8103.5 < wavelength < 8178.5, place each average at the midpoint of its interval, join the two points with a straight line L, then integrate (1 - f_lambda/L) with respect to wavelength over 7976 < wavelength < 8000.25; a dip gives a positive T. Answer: -0.8 Ang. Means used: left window 20.5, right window 19.6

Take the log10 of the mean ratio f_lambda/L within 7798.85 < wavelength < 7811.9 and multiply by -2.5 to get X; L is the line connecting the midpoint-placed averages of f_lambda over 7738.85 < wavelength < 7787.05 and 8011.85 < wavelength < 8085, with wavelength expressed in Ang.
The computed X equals -0.047 mag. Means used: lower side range 20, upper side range 19.7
